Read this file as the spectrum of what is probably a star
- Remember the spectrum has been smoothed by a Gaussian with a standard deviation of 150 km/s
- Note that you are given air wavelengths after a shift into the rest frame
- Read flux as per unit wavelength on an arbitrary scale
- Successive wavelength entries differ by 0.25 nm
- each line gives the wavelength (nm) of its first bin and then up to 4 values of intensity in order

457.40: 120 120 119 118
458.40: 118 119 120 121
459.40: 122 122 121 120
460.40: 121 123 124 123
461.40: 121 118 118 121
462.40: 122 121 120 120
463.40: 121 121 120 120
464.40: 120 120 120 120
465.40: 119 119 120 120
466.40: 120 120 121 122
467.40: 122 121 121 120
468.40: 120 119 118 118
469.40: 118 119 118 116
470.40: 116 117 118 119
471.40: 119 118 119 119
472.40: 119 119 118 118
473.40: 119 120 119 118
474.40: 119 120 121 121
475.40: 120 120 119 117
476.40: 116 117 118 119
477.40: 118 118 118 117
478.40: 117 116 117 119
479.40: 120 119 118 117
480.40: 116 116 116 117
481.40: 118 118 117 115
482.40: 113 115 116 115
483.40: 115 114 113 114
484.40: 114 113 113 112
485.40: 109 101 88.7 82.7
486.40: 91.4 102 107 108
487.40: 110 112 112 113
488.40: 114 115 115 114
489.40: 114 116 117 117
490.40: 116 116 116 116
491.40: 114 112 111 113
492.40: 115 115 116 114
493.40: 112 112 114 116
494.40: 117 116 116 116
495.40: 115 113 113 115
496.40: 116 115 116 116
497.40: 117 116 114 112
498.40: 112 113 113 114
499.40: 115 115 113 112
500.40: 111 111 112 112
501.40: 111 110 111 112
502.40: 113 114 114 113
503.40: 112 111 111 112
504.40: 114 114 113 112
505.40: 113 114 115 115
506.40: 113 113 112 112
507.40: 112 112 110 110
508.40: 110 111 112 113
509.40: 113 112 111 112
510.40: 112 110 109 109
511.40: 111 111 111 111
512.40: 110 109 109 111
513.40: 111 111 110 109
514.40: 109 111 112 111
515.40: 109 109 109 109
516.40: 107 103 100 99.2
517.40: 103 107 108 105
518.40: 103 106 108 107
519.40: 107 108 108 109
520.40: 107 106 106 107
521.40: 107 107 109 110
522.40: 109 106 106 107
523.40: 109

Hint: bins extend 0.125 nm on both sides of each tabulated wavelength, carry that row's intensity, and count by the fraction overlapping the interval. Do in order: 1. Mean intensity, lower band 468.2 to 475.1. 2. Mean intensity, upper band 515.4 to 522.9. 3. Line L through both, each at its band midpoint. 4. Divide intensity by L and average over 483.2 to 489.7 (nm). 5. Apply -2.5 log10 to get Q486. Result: 0.057 mag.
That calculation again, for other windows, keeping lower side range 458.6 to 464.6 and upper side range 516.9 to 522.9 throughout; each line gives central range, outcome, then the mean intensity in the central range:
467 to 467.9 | -0.020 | 122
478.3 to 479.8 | -0.014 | 118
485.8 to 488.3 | 0.116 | 103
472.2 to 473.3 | -0.004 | 119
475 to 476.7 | -0.013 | 119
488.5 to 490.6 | -0.015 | 116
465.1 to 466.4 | 0.002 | 120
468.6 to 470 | 0.006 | 118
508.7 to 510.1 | -0.030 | 112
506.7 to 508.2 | -0.019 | 111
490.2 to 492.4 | -0.008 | 114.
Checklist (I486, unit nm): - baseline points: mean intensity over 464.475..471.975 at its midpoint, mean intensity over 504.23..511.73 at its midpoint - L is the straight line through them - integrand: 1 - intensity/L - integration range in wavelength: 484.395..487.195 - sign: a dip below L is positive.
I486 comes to 0.317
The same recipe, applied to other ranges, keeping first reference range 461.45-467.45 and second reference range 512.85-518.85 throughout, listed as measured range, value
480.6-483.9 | 0.00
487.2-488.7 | 0.03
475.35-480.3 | -0.04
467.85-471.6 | 0.02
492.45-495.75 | -0.06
